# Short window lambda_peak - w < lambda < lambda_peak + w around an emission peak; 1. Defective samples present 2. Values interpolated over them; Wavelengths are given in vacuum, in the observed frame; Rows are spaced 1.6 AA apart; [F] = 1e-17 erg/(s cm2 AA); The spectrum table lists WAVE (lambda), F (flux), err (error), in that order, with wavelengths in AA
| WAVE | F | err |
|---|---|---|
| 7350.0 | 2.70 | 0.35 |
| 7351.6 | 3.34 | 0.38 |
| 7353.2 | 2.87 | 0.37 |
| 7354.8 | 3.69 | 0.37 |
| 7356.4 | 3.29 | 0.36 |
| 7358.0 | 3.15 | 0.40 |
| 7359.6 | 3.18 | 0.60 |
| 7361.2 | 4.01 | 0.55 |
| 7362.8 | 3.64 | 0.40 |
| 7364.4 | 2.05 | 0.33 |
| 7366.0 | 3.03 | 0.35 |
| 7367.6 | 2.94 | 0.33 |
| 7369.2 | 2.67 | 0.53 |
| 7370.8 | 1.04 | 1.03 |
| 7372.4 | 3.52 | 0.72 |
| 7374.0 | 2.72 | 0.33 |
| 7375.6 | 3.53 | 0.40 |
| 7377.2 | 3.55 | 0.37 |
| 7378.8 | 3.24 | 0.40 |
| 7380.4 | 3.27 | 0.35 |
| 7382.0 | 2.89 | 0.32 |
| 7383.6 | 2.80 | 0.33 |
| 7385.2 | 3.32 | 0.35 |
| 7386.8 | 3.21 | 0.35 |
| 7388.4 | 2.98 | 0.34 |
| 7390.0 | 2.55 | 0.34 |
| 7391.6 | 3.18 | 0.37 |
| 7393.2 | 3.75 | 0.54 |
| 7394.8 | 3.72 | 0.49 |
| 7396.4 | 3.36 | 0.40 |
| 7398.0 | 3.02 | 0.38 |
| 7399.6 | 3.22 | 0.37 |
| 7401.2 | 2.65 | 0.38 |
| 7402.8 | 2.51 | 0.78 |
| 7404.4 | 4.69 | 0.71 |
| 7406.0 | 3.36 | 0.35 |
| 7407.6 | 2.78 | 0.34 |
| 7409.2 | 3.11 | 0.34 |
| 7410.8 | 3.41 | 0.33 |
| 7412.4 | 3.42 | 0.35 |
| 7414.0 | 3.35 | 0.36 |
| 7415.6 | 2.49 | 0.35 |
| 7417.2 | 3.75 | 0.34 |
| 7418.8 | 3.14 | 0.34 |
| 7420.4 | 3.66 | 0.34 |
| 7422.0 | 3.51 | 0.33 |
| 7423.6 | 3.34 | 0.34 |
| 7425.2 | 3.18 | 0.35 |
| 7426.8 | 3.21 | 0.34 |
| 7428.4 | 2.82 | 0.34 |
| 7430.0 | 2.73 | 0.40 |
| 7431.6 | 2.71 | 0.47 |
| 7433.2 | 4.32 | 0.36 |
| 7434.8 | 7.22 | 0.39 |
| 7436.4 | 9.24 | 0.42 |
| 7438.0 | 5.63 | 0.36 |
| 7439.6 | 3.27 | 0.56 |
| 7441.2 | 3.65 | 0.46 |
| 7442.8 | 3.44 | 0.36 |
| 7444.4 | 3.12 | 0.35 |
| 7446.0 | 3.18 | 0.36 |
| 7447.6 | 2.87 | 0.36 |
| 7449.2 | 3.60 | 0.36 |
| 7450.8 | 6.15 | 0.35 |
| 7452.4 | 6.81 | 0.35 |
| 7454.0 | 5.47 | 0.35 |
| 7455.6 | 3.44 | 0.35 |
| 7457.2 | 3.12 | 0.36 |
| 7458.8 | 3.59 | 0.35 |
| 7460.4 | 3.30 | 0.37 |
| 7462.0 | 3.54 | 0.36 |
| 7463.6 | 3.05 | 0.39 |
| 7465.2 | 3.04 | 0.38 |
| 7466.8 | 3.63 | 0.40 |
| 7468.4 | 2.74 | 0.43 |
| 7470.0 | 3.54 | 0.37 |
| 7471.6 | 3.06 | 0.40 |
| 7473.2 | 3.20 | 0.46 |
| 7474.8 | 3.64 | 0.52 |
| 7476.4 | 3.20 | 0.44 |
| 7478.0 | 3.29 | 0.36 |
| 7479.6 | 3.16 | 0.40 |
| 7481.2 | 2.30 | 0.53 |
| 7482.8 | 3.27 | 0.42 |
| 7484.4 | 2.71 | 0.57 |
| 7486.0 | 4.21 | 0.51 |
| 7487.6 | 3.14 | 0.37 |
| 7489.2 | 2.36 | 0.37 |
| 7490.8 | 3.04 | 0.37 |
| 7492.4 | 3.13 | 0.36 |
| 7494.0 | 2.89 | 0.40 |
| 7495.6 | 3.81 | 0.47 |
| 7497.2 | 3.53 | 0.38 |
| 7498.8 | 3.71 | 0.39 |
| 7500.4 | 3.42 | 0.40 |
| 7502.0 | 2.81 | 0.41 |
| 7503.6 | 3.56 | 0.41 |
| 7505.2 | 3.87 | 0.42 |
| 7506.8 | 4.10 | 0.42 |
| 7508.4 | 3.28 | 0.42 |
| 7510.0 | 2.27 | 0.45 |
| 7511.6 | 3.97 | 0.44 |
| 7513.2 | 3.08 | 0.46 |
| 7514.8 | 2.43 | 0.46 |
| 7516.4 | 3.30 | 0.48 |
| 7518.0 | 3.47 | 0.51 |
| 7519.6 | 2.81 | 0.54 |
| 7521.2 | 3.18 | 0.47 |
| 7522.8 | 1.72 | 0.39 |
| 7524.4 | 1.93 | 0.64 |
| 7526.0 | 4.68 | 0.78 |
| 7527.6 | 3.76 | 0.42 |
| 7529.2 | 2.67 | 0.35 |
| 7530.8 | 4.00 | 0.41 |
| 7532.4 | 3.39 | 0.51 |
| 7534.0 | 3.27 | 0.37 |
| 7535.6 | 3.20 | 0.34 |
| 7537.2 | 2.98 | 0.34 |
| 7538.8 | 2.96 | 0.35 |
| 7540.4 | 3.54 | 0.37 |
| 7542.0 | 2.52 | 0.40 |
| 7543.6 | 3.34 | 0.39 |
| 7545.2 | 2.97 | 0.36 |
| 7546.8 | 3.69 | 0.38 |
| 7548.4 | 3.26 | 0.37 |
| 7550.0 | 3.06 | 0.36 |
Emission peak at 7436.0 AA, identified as [S II]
